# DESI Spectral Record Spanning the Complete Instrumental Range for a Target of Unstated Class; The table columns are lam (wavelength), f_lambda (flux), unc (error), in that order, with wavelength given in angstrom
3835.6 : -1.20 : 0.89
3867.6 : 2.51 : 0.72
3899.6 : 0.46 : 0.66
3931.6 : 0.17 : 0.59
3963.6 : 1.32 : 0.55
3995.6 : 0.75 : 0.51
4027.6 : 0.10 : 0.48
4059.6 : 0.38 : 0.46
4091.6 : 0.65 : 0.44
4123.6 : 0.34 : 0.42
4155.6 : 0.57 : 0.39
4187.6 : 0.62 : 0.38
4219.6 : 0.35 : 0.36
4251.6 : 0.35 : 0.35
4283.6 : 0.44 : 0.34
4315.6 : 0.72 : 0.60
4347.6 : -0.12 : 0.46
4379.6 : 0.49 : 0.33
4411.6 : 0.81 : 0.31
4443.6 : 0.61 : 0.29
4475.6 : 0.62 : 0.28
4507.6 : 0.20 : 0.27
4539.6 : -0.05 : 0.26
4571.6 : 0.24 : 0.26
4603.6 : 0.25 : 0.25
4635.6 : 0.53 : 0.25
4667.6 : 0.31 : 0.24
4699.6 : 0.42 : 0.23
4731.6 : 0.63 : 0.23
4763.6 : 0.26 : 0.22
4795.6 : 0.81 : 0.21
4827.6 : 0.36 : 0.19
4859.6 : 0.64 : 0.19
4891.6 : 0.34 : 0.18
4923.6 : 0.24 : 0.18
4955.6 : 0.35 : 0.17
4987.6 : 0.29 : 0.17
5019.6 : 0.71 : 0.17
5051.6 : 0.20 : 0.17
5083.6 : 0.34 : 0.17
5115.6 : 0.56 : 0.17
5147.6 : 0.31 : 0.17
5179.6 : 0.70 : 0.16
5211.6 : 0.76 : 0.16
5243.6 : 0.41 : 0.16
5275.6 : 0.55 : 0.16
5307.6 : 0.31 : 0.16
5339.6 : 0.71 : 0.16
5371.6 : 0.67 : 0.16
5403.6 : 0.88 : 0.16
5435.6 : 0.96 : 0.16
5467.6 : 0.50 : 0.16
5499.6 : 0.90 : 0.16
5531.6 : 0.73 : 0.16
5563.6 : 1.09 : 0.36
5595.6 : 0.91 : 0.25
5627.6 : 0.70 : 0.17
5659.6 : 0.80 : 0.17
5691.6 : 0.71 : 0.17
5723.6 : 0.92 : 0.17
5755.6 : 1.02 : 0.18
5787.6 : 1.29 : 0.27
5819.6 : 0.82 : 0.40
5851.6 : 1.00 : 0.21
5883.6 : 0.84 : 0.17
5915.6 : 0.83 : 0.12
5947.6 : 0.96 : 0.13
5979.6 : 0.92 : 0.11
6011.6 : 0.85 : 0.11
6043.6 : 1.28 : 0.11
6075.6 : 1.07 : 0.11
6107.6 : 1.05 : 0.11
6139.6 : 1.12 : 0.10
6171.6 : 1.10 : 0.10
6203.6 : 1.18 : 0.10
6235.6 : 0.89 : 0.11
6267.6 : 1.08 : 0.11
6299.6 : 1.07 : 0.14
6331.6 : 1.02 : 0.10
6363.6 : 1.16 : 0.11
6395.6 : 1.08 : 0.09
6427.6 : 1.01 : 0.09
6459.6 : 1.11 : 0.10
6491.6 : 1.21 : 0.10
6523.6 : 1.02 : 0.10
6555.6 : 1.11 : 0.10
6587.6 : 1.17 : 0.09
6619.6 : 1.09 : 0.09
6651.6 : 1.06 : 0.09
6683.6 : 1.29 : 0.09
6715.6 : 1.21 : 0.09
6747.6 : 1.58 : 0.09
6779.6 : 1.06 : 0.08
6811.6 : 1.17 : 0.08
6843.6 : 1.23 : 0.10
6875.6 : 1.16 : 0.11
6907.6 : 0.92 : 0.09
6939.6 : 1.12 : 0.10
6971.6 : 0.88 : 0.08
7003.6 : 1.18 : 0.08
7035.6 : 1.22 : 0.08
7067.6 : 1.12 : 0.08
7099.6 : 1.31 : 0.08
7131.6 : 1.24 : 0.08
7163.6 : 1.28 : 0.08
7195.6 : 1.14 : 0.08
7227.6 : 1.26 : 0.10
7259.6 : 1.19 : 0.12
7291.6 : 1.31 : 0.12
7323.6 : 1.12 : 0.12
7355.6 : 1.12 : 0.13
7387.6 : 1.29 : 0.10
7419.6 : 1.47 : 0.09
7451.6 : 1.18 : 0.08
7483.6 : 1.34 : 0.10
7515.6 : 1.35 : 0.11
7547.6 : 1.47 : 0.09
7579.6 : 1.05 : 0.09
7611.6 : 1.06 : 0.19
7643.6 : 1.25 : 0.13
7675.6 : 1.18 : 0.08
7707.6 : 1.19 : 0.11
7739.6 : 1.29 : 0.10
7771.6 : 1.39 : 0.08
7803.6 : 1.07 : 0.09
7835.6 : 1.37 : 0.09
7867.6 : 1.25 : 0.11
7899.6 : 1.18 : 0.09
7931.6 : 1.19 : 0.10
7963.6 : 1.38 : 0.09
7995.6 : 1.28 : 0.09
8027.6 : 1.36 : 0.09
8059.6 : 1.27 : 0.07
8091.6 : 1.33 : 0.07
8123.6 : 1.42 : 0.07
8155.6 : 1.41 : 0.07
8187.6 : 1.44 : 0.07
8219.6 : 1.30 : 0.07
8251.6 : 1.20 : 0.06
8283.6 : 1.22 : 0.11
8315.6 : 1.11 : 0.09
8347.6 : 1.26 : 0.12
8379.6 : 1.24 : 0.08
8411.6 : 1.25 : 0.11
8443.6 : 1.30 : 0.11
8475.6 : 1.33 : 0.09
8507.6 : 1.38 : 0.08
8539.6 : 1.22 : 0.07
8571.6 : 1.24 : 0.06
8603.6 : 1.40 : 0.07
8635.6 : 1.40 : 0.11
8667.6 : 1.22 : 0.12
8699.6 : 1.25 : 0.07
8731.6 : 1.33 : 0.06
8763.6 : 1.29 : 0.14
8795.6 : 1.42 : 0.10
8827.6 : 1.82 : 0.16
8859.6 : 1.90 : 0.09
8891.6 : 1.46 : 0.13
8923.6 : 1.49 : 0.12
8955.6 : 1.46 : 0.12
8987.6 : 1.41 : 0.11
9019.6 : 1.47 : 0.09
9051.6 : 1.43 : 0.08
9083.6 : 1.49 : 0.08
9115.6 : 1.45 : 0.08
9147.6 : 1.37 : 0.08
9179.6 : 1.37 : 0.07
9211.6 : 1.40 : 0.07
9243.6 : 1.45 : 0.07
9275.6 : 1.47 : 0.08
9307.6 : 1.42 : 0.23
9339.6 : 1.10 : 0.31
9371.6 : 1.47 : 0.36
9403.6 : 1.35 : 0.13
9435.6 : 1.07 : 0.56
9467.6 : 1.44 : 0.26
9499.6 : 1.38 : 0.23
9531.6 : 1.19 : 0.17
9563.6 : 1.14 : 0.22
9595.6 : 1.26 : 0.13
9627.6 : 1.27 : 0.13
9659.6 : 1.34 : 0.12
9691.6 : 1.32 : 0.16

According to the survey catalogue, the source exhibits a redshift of 0.345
